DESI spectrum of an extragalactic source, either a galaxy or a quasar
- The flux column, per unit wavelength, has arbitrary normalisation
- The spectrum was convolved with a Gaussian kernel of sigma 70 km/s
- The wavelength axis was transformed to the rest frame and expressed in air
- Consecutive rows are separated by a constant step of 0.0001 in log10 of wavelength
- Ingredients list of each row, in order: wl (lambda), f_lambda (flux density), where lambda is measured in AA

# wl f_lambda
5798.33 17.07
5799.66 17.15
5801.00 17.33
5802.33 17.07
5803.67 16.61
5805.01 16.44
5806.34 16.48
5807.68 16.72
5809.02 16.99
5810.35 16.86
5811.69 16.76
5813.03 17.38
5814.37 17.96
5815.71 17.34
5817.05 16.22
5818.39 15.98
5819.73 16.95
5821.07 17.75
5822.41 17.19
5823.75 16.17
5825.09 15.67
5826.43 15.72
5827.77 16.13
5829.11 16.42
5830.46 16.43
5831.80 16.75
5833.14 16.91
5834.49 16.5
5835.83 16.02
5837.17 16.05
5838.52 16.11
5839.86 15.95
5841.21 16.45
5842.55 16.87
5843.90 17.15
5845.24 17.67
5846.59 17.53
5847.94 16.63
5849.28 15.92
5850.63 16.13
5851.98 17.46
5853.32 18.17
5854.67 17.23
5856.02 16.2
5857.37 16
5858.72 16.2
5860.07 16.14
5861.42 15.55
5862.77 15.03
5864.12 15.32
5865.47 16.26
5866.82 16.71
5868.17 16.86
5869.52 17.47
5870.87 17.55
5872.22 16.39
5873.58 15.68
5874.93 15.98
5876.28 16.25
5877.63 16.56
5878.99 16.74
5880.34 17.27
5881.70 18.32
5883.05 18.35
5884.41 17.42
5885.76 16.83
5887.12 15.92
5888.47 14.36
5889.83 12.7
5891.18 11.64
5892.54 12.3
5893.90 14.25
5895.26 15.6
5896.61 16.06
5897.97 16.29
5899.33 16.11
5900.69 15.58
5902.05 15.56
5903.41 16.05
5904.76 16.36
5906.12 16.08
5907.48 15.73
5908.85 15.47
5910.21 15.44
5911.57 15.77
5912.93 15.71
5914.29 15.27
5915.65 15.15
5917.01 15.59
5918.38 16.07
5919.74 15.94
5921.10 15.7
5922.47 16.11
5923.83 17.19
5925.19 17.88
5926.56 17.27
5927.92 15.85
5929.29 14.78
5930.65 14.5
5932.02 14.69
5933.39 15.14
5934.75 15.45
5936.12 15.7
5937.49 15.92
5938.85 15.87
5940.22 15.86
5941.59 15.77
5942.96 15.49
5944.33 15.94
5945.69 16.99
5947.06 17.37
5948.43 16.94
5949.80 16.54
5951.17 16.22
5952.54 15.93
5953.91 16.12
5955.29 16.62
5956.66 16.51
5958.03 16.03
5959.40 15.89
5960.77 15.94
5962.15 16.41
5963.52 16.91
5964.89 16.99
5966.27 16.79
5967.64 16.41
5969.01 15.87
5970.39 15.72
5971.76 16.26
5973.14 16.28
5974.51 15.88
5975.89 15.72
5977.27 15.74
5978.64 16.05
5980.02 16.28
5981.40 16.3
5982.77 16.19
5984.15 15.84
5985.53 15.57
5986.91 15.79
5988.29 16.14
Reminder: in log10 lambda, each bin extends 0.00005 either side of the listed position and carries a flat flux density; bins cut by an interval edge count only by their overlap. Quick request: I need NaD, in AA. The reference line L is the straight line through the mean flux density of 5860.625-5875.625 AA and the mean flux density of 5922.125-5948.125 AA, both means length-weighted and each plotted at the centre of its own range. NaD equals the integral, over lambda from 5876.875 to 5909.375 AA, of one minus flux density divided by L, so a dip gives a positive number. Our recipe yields 0.9 AA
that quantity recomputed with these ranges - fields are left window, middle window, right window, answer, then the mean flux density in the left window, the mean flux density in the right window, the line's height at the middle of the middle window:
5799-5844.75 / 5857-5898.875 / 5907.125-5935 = 0.6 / 16.7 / 15.8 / 16.1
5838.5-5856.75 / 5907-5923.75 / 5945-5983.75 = 0.8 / 16.8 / 16.3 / 16.5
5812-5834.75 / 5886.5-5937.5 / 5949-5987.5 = 2.9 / 16.7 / 16.2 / 16.4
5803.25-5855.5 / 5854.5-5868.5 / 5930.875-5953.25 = 0.4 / 16.7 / 16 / 16.5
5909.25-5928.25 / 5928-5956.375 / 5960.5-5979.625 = 0.4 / 16.1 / 16.2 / 16.1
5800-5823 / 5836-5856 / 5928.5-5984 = 0.0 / 16.9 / 16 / 16.7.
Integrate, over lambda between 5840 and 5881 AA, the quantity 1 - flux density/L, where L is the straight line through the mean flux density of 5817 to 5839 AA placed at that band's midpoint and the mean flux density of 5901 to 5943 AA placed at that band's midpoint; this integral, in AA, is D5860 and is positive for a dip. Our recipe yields -0.9 AA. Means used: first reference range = 16.4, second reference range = 15.8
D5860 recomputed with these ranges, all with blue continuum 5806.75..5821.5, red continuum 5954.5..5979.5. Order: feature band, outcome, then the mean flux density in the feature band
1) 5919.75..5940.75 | 0.7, 15.9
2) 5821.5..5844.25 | 0.7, 16.4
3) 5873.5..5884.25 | -0.2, 17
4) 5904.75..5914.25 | 0.4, 15.7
